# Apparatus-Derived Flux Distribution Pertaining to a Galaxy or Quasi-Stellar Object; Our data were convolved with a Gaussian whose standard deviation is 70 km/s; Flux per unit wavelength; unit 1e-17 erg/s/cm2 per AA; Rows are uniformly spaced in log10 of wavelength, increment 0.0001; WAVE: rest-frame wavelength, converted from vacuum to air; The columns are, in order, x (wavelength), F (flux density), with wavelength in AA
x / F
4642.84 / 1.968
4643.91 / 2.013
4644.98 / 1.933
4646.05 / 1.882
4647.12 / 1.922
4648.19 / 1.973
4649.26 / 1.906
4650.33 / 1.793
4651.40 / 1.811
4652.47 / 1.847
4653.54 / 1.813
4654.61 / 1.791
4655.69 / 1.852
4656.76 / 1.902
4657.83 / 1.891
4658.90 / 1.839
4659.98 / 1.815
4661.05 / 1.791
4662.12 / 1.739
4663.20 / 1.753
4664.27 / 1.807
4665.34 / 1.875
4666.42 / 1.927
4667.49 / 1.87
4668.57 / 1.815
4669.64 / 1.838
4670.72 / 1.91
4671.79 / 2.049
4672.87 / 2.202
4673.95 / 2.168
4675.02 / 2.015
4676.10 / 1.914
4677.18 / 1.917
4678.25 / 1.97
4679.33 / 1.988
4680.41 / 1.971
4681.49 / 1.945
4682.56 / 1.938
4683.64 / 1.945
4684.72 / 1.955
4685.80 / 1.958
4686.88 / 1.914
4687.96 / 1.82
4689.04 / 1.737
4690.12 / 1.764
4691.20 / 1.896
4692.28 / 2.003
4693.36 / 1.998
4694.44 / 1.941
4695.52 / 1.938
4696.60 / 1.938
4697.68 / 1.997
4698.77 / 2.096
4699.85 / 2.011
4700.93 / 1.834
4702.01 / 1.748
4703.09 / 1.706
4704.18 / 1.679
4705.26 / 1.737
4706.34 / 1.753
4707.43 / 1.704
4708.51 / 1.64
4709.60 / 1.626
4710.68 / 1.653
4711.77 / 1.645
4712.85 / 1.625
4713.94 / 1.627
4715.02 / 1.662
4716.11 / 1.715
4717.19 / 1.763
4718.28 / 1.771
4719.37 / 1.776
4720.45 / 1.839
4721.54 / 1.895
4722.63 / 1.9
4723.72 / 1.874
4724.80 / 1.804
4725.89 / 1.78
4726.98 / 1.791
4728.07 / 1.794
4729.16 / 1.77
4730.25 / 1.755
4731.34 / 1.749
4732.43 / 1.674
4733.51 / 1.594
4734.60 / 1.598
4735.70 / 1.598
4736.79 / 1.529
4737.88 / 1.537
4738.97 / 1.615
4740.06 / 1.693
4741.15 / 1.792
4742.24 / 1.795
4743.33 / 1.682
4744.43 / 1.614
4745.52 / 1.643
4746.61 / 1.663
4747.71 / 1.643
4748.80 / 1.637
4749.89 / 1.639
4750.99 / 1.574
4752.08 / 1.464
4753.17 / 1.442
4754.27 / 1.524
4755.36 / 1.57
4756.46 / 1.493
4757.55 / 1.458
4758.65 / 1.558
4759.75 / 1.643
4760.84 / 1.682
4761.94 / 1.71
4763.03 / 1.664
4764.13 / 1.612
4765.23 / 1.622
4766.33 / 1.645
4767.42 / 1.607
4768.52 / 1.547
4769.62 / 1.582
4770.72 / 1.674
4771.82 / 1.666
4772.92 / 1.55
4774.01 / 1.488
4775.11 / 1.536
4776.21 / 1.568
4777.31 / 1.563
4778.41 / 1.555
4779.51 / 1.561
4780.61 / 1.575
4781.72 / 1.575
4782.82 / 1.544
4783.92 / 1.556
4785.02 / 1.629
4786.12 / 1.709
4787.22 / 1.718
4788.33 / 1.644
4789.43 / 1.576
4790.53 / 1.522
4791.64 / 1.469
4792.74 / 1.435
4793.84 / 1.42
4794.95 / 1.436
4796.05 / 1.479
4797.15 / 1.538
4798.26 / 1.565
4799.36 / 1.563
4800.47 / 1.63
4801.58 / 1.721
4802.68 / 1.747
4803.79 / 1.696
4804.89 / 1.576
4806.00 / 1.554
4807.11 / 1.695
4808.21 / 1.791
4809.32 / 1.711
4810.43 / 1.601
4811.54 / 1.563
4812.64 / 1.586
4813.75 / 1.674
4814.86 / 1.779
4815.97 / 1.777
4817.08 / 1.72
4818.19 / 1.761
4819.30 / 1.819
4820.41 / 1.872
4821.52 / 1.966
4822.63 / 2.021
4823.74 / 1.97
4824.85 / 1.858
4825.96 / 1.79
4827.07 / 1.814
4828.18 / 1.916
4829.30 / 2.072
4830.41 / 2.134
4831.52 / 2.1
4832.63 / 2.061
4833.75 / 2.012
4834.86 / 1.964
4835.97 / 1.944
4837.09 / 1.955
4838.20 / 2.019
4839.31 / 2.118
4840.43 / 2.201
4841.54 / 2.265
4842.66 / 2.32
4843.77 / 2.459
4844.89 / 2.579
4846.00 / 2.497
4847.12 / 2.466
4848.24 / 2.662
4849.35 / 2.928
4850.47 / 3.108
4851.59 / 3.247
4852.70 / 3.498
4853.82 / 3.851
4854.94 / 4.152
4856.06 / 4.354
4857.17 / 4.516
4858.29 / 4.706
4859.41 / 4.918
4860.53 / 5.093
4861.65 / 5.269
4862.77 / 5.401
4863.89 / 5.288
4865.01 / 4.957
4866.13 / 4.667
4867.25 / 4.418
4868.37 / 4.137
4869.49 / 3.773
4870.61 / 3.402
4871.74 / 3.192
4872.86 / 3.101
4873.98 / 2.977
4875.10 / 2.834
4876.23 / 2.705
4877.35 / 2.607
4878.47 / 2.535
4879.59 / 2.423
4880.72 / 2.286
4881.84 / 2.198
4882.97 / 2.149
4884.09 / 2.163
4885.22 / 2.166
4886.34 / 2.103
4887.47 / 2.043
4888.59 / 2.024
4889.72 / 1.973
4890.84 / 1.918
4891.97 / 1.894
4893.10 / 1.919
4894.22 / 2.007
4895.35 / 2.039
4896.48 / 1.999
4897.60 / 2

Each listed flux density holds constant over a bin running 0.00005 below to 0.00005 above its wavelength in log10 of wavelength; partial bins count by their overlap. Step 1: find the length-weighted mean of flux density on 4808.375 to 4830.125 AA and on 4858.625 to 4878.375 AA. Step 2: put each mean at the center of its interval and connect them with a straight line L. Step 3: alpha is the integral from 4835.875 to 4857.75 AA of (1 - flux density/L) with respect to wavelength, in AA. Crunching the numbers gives 1.5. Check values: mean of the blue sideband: 1.81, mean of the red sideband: 4.01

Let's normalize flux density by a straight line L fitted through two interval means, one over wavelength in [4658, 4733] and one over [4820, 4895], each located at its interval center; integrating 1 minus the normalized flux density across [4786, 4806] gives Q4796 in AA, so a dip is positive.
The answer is 7.2 AA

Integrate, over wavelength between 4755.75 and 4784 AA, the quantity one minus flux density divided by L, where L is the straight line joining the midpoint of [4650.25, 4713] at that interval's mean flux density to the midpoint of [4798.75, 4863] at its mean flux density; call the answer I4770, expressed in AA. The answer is 7.91 AA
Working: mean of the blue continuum 1.87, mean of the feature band 1.59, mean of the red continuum 2.44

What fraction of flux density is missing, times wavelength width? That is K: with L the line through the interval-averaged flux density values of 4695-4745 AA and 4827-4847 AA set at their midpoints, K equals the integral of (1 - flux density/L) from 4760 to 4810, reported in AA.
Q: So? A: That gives 9.4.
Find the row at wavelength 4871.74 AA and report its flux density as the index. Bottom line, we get 3.192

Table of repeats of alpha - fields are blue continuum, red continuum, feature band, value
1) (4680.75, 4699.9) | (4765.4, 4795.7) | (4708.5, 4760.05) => 2.5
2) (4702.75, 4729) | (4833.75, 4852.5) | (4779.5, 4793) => 3.4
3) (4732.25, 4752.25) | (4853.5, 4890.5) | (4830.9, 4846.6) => 4.3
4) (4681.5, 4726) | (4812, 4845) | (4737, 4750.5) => 1.5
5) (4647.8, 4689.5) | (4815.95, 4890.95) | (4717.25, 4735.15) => 3.4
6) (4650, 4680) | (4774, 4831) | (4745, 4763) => 1.7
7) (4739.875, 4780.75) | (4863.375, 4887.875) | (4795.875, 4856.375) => 9.0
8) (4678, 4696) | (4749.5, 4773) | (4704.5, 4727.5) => 0.6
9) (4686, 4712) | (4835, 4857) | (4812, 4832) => 5.8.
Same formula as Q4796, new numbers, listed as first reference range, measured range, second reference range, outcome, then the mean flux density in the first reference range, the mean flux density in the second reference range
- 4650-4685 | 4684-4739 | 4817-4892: 8.6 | 1.9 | 2.83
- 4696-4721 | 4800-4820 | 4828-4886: 7.4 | 1.76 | 3.1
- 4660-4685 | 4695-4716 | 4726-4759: 0.2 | 1.92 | 1.63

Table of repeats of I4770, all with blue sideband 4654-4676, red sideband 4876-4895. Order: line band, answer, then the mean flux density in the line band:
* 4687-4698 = 0.1 AA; 1.9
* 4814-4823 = 1.1 AA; 1.83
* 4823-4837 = 0.9 AA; 1.97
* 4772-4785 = 3.1 AA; 1.56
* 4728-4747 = 3.0 AA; 1.67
